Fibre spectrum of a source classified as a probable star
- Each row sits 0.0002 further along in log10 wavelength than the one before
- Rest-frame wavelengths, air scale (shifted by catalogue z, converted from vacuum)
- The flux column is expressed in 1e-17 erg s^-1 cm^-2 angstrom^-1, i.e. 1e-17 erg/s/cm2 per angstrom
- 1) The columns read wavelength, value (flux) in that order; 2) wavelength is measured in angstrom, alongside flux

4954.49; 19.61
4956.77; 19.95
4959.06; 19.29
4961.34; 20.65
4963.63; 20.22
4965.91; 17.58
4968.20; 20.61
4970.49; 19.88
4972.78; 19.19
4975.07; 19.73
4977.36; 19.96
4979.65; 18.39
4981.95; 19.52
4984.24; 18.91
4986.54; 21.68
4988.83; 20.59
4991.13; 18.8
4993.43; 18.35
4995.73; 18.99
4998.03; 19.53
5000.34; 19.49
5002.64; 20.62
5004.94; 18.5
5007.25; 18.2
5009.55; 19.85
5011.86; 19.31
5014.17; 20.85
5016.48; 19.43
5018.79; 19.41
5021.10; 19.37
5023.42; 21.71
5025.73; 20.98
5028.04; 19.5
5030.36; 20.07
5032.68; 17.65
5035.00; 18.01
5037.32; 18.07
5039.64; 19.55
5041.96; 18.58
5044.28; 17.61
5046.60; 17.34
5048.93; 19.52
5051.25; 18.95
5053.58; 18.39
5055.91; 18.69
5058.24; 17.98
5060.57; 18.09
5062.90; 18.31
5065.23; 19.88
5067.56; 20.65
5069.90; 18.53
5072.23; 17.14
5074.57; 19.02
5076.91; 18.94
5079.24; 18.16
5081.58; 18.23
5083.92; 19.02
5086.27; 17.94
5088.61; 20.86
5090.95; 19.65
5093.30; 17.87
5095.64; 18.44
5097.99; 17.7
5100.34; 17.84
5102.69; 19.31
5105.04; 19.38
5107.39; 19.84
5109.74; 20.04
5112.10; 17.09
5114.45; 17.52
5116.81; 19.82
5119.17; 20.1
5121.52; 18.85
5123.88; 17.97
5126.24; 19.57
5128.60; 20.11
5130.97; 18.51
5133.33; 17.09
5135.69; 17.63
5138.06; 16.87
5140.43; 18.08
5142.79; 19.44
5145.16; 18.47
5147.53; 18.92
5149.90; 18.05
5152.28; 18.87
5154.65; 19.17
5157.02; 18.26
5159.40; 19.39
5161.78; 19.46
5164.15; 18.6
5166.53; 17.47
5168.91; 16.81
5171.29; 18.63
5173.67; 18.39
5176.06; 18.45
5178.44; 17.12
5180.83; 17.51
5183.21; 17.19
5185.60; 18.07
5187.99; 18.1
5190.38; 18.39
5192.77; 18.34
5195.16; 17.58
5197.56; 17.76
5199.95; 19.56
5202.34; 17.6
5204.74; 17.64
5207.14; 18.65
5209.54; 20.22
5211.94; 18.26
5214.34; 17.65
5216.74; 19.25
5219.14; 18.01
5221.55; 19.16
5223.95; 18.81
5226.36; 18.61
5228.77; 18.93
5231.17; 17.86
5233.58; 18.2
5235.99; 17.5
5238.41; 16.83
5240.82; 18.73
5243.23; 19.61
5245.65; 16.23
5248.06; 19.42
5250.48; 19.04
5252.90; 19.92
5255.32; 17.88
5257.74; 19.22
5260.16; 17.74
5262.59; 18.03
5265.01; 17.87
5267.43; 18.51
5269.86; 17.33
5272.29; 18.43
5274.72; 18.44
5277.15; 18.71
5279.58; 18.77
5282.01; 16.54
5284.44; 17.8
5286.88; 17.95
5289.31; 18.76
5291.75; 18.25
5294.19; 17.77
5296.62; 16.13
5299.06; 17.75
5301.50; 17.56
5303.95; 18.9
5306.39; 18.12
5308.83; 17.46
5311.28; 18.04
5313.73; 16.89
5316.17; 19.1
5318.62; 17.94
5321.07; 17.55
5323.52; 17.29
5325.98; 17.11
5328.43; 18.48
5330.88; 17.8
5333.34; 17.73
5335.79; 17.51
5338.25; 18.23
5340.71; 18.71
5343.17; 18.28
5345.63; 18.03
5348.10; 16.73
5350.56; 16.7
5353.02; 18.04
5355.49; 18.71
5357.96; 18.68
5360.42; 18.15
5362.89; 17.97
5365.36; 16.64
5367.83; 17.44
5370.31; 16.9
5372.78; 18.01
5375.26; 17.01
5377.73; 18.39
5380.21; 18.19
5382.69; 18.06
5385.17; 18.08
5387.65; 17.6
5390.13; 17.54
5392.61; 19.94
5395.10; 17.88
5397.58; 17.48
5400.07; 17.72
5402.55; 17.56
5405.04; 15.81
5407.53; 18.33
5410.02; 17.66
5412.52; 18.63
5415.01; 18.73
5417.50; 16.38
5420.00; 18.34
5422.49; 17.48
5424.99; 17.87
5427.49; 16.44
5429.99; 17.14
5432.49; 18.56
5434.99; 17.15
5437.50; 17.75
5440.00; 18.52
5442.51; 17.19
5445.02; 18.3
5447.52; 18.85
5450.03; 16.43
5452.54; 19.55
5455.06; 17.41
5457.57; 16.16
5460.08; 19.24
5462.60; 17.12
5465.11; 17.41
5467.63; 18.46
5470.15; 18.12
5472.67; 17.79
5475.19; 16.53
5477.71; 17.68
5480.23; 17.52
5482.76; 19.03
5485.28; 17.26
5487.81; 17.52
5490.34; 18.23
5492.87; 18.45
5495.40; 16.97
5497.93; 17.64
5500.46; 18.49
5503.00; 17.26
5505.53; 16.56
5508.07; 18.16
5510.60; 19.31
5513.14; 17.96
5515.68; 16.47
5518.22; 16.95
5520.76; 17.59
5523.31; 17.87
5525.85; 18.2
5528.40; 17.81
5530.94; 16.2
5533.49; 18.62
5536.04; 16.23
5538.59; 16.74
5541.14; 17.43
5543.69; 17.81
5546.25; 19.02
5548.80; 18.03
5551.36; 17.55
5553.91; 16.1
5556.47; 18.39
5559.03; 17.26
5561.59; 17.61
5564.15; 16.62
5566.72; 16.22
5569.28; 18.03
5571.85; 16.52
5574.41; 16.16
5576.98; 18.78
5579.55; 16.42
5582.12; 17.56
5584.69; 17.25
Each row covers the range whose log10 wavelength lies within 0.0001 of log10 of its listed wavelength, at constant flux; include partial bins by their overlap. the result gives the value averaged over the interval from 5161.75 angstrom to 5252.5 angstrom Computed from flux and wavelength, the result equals 18.3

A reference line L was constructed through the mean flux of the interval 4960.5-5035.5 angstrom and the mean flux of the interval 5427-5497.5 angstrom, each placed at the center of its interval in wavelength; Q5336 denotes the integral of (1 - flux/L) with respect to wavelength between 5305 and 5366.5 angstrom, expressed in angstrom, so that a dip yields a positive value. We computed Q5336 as 1.4 angstrom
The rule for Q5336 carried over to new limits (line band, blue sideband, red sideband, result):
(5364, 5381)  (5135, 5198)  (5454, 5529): 0.4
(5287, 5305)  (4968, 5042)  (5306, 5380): 0.2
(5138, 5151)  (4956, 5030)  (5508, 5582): 0.4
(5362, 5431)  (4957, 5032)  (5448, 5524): 1.4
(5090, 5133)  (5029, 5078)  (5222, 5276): -0.7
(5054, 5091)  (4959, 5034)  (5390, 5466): 0.9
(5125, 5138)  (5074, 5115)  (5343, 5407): 0.1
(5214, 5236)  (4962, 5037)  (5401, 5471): 0.1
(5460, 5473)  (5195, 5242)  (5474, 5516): -0.1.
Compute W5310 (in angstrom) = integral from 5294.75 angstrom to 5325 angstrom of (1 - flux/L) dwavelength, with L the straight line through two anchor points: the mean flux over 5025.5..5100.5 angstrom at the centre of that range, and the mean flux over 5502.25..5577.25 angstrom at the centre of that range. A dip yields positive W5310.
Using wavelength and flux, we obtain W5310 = 0.5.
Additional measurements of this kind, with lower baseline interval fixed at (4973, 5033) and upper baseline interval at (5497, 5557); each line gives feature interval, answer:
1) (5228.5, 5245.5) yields 0.6 angstrom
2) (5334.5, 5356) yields 0.5 angstrom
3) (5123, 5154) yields 1.0 angstrom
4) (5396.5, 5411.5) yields 0.5 angstrom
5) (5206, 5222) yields 0.1 angstrom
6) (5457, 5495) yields 0.0 angstrom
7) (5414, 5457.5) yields 0.5 angstrom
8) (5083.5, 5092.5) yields 0.0 angstrom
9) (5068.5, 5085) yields 0.7 angstrom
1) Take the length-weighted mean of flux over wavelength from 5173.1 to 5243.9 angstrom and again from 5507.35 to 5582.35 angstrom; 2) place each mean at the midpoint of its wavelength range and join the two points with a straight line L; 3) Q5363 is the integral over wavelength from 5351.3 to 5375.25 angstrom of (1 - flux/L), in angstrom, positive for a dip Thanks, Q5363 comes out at 0.15 angstrom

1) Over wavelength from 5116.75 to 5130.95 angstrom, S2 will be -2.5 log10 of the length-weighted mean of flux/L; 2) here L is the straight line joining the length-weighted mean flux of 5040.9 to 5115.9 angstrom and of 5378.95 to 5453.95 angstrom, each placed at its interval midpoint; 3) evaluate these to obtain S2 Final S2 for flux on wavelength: -0.04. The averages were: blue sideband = 18.6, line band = 19.3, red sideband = 17.8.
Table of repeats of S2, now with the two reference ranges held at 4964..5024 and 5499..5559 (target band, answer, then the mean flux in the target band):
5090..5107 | 0.03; 18.6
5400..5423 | 0.02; 17.7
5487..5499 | 0.00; 17.8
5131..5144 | 0.07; 17.9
